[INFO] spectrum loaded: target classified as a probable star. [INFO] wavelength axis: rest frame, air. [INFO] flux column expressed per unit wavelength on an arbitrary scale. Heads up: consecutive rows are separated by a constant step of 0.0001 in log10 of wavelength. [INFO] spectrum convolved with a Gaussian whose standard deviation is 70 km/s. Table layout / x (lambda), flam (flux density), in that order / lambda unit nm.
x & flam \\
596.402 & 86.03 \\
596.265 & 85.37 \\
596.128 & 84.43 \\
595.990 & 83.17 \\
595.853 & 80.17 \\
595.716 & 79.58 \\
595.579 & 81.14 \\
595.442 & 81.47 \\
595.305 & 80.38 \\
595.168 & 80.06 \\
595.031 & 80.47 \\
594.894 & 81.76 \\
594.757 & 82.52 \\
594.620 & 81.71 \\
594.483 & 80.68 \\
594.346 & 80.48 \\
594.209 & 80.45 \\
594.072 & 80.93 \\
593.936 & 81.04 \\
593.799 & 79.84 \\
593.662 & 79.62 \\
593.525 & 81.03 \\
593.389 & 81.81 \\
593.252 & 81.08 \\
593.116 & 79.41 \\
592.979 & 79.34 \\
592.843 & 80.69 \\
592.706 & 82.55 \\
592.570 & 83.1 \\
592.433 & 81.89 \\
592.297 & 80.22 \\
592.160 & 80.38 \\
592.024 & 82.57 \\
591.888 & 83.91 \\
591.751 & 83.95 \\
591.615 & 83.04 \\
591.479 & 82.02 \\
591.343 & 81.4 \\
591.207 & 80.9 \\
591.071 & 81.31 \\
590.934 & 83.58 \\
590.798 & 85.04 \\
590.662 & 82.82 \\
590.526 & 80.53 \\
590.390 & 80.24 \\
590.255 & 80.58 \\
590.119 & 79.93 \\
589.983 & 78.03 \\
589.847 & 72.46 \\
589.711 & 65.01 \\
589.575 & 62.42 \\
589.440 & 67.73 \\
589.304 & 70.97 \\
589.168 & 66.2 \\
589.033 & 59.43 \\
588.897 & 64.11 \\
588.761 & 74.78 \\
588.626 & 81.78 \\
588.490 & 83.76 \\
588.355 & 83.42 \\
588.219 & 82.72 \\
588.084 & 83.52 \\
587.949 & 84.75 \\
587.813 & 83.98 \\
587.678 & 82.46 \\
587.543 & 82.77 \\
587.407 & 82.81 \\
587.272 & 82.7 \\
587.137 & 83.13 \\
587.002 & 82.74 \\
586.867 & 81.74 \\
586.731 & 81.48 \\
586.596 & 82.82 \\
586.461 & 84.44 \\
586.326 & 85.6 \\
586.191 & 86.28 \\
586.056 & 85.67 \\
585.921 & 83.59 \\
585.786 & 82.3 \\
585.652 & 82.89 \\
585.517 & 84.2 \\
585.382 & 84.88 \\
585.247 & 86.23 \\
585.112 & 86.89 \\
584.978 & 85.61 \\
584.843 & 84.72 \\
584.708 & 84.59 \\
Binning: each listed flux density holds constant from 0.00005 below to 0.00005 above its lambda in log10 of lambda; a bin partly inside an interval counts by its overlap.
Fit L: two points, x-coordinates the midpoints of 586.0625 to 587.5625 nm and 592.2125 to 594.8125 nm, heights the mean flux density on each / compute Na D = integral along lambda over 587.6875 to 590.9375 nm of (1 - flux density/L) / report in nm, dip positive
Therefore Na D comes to 0.234 nm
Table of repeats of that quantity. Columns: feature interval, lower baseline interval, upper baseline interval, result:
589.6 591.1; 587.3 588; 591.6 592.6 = 0.07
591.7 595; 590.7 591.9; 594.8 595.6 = 0.02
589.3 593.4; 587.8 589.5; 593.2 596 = -0.07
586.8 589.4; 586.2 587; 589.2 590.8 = 0.03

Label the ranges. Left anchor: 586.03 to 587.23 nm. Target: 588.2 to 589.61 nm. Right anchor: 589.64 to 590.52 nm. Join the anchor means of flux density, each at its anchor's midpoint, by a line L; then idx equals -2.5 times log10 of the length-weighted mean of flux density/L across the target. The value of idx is 0.09 mag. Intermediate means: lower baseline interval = 83.7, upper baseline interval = 76.3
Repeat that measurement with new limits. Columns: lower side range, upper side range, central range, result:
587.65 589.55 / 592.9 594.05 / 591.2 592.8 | -0.04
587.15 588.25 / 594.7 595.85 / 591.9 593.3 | 0.01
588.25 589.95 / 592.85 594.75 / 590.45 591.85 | -0.10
